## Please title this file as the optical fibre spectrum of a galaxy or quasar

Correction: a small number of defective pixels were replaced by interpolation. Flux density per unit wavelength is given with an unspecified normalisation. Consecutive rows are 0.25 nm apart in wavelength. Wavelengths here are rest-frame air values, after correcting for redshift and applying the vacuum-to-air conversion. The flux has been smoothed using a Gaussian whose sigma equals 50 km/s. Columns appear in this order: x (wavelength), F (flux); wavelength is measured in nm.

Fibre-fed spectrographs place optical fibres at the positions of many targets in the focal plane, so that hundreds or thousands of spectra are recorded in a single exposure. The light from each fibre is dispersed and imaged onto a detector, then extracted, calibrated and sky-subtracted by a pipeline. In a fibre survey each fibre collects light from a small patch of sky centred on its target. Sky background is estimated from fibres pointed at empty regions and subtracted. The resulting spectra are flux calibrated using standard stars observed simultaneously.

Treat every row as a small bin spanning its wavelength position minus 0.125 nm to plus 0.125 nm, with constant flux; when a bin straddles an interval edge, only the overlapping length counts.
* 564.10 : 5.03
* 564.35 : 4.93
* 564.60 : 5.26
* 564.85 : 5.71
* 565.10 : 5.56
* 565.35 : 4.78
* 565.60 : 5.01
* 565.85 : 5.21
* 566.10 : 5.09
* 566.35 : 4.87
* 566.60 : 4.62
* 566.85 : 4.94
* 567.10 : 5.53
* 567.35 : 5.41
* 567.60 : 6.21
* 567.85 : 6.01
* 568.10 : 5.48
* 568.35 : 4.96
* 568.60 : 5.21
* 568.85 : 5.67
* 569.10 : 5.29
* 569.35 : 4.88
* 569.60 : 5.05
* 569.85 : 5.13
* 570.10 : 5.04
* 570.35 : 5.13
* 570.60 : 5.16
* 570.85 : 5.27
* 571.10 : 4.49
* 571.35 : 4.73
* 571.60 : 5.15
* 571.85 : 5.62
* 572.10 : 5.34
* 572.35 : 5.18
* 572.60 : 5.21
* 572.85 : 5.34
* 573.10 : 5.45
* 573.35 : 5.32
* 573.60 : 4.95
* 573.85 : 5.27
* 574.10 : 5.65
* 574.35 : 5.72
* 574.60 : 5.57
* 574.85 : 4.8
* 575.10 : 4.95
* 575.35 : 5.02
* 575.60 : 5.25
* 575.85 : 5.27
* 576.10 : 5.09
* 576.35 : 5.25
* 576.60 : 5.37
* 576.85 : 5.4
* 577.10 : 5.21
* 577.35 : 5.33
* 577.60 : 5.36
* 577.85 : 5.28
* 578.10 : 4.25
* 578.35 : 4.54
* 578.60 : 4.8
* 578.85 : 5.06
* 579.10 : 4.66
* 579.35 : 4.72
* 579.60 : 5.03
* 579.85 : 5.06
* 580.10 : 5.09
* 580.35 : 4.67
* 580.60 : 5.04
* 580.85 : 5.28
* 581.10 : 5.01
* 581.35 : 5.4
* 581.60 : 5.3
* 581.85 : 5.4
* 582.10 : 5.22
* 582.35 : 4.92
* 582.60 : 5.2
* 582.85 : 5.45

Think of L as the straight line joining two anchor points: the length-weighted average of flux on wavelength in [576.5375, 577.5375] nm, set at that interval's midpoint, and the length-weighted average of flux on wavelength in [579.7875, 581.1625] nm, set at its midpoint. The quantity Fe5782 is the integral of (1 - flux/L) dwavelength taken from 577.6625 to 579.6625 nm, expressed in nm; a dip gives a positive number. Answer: 0.15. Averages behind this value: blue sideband 5.33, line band 4.8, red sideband 5.02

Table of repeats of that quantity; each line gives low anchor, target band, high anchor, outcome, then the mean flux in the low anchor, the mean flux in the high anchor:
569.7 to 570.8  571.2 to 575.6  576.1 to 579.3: -0.14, 5.12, 5.04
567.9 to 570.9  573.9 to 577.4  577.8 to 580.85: -0.20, 5.21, 4.86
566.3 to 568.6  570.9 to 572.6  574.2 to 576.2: 0.05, 5.34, 5.22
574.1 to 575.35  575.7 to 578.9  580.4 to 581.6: 0.08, 5.28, 5.16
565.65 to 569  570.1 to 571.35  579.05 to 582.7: 0.06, 5.32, 5.07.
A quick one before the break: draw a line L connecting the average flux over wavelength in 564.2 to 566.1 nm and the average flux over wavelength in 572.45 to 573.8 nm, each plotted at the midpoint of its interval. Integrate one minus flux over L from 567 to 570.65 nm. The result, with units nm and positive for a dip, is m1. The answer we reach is -0.09 nm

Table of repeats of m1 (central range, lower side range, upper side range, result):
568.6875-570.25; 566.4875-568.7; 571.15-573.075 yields 0.04 nm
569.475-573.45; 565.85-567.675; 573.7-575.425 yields 0.07 nm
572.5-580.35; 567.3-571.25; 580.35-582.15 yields 0.14 nm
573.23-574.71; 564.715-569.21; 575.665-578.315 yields -0.06 nm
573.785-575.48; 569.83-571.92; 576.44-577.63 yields -0.02 nm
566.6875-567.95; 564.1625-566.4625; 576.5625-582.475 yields -0.11 nm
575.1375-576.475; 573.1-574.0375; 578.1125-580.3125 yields -0.02 nm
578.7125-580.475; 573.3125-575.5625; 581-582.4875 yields 0.11 nm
